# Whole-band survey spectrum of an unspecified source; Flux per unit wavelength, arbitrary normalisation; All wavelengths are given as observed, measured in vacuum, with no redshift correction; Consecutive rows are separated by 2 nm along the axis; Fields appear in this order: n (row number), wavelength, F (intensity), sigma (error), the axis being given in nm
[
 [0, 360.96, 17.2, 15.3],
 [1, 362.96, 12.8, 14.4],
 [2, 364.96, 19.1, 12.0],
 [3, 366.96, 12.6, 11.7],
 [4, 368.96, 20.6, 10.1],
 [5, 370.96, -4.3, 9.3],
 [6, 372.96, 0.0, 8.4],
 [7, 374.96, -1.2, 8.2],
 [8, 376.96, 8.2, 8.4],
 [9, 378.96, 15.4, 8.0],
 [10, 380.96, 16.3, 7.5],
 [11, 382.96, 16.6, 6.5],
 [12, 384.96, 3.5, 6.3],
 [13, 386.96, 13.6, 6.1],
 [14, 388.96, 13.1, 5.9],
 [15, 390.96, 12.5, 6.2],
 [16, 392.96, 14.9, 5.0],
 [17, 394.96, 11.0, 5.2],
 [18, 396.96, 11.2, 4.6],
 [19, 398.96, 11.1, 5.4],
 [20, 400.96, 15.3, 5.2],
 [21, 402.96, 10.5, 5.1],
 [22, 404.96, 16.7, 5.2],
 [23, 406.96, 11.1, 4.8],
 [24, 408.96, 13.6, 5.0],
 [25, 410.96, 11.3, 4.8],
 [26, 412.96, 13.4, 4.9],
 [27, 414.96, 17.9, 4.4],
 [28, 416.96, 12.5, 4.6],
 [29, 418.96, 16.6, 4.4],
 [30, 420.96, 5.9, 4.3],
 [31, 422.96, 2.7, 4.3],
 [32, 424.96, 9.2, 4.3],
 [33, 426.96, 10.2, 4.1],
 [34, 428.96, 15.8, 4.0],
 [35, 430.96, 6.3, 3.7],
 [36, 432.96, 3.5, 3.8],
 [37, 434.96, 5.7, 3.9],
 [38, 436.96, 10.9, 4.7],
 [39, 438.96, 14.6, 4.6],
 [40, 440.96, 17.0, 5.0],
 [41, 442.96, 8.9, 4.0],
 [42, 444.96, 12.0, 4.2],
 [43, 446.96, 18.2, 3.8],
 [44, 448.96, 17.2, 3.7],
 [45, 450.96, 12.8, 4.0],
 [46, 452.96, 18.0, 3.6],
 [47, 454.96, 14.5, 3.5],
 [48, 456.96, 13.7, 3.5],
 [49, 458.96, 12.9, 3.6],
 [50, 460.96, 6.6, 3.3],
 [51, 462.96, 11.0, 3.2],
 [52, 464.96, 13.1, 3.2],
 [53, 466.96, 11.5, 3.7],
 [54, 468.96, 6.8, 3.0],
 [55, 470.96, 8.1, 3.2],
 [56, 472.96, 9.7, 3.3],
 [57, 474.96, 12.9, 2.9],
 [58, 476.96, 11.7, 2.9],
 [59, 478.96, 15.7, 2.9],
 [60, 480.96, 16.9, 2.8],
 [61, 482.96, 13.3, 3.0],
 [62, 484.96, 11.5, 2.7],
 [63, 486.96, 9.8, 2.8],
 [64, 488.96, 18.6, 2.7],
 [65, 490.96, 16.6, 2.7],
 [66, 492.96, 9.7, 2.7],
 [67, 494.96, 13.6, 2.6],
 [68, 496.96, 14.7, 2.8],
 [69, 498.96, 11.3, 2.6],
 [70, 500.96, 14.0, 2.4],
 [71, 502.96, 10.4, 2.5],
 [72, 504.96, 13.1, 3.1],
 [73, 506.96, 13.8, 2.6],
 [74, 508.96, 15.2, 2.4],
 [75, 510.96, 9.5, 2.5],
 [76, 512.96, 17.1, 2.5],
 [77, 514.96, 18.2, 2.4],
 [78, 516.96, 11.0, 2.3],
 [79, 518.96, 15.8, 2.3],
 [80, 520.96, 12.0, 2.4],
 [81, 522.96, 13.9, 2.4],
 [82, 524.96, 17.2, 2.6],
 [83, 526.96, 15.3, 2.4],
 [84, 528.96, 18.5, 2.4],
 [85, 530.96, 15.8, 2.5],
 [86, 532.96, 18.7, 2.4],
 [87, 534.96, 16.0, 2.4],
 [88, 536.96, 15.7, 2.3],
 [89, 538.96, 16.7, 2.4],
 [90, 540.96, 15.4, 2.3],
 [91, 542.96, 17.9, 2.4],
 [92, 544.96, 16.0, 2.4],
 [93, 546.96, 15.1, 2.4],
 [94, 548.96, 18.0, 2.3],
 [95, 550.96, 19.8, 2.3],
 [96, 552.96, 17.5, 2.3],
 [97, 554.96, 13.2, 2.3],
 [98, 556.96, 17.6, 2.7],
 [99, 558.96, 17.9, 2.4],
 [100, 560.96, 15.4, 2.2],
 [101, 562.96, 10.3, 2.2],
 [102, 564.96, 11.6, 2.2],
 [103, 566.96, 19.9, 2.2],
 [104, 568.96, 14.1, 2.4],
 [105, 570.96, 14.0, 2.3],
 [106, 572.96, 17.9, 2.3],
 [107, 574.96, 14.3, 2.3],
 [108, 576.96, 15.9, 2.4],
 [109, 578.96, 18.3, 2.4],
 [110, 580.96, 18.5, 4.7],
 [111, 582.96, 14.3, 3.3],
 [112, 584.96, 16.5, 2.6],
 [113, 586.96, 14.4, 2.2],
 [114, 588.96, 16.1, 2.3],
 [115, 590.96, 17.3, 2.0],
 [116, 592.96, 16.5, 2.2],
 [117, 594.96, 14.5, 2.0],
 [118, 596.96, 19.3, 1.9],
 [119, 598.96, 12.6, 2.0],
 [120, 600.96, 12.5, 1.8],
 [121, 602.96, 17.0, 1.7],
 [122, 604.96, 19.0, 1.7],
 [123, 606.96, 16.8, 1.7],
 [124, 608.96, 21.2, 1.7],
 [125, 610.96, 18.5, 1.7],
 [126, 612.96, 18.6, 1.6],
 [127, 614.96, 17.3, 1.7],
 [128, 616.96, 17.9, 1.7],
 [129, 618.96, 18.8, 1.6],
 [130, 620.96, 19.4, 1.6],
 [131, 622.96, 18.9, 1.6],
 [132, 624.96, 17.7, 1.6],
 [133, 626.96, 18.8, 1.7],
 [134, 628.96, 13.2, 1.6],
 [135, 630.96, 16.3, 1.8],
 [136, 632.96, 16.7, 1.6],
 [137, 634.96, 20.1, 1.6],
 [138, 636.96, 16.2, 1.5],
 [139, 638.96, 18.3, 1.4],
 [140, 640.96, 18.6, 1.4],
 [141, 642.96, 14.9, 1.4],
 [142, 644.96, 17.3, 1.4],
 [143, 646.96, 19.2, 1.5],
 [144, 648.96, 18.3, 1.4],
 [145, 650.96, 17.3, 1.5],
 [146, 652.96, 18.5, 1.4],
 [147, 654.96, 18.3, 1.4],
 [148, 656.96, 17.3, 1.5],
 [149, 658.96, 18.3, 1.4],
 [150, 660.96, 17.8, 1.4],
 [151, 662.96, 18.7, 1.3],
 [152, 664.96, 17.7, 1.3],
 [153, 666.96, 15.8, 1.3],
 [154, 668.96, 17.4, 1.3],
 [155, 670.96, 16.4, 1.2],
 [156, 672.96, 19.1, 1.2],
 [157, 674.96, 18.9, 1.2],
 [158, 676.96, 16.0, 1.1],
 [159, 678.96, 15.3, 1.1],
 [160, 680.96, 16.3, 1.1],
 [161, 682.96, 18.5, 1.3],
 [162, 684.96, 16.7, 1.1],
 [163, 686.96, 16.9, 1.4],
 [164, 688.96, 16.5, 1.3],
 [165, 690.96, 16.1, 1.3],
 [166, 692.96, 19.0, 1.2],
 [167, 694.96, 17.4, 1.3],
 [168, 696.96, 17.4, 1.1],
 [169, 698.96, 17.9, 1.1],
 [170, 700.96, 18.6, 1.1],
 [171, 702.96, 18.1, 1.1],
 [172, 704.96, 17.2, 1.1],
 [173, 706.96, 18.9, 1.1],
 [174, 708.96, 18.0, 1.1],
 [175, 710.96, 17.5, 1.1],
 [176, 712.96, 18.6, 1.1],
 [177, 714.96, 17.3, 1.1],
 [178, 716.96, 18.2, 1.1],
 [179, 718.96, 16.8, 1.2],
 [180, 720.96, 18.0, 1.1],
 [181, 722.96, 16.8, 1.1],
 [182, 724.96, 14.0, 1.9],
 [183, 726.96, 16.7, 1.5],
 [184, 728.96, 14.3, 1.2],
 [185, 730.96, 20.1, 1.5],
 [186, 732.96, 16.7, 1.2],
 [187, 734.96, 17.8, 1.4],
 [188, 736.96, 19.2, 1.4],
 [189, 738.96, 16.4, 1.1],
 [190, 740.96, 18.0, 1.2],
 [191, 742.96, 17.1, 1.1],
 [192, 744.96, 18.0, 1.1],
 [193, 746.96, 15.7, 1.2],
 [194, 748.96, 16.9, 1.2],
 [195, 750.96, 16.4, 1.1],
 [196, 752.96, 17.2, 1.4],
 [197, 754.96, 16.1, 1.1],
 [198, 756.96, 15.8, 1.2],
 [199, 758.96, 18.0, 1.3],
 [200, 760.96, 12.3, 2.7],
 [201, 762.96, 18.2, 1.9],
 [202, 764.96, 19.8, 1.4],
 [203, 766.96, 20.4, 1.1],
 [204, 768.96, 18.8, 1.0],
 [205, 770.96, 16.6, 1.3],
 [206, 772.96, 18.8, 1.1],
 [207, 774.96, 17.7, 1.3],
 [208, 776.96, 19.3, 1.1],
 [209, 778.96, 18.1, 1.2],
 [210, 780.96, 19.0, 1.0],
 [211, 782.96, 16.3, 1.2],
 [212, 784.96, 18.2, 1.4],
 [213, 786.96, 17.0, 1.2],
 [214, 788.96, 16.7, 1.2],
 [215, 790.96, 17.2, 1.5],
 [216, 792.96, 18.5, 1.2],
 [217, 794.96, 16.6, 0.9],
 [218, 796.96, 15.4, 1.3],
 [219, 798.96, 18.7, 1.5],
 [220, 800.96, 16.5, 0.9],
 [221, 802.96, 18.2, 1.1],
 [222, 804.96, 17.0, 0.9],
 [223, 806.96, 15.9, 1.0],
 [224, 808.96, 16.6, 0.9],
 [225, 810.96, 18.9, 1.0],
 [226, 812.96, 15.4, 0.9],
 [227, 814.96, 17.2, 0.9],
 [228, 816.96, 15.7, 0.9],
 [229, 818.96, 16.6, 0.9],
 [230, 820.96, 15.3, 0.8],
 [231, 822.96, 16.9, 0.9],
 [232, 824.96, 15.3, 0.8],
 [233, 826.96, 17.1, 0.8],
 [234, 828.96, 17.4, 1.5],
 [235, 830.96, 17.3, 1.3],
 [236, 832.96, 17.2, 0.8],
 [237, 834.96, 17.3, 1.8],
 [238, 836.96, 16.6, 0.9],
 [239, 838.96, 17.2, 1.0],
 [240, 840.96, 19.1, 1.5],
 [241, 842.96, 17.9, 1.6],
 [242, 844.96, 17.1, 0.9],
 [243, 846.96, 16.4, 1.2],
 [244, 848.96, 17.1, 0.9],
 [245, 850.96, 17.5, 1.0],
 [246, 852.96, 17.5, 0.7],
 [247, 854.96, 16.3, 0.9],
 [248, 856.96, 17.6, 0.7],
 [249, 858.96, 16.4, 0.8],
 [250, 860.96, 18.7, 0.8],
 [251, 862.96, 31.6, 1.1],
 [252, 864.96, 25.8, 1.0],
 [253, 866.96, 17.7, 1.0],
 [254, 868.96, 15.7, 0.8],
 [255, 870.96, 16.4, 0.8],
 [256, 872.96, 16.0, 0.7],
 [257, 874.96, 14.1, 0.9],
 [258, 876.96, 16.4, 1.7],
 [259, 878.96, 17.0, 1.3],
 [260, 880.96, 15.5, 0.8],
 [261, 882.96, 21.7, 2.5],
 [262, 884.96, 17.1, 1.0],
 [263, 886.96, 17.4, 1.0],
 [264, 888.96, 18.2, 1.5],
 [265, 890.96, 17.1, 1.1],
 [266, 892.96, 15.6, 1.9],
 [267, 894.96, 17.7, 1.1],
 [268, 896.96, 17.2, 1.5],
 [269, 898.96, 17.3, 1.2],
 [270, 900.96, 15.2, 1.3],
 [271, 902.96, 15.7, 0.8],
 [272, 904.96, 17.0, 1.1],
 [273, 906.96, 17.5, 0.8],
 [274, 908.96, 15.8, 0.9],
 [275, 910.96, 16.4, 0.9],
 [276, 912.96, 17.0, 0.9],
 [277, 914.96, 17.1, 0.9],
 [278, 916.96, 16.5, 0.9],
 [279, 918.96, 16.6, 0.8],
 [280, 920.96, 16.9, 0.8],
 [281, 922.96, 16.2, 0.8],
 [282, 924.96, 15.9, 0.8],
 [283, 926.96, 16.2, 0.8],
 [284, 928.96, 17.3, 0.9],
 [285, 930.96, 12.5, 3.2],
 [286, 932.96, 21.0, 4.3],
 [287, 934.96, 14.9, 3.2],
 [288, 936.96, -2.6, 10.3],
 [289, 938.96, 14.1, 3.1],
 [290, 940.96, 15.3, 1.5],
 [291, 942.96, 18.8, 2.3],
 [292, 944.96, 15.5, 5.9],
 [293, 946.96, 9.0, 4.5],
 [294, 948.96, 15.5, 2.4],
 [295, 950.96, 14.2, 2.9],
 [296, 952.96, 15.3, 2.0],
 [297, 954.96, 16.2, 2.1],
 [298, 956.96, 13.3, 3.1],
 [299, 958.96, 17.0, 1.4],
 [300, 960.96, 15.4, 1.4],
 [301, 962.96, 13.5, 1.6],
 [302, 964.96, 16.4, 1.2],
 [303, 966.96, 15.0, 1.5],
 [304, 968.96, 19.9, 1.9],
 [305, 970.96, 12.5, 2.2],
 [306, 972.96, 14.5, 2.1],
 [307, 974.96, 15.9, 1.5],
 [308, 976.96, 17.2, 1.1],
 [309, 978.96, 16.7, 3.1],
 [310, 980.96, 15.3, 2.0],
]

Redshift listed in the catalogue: 0.314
